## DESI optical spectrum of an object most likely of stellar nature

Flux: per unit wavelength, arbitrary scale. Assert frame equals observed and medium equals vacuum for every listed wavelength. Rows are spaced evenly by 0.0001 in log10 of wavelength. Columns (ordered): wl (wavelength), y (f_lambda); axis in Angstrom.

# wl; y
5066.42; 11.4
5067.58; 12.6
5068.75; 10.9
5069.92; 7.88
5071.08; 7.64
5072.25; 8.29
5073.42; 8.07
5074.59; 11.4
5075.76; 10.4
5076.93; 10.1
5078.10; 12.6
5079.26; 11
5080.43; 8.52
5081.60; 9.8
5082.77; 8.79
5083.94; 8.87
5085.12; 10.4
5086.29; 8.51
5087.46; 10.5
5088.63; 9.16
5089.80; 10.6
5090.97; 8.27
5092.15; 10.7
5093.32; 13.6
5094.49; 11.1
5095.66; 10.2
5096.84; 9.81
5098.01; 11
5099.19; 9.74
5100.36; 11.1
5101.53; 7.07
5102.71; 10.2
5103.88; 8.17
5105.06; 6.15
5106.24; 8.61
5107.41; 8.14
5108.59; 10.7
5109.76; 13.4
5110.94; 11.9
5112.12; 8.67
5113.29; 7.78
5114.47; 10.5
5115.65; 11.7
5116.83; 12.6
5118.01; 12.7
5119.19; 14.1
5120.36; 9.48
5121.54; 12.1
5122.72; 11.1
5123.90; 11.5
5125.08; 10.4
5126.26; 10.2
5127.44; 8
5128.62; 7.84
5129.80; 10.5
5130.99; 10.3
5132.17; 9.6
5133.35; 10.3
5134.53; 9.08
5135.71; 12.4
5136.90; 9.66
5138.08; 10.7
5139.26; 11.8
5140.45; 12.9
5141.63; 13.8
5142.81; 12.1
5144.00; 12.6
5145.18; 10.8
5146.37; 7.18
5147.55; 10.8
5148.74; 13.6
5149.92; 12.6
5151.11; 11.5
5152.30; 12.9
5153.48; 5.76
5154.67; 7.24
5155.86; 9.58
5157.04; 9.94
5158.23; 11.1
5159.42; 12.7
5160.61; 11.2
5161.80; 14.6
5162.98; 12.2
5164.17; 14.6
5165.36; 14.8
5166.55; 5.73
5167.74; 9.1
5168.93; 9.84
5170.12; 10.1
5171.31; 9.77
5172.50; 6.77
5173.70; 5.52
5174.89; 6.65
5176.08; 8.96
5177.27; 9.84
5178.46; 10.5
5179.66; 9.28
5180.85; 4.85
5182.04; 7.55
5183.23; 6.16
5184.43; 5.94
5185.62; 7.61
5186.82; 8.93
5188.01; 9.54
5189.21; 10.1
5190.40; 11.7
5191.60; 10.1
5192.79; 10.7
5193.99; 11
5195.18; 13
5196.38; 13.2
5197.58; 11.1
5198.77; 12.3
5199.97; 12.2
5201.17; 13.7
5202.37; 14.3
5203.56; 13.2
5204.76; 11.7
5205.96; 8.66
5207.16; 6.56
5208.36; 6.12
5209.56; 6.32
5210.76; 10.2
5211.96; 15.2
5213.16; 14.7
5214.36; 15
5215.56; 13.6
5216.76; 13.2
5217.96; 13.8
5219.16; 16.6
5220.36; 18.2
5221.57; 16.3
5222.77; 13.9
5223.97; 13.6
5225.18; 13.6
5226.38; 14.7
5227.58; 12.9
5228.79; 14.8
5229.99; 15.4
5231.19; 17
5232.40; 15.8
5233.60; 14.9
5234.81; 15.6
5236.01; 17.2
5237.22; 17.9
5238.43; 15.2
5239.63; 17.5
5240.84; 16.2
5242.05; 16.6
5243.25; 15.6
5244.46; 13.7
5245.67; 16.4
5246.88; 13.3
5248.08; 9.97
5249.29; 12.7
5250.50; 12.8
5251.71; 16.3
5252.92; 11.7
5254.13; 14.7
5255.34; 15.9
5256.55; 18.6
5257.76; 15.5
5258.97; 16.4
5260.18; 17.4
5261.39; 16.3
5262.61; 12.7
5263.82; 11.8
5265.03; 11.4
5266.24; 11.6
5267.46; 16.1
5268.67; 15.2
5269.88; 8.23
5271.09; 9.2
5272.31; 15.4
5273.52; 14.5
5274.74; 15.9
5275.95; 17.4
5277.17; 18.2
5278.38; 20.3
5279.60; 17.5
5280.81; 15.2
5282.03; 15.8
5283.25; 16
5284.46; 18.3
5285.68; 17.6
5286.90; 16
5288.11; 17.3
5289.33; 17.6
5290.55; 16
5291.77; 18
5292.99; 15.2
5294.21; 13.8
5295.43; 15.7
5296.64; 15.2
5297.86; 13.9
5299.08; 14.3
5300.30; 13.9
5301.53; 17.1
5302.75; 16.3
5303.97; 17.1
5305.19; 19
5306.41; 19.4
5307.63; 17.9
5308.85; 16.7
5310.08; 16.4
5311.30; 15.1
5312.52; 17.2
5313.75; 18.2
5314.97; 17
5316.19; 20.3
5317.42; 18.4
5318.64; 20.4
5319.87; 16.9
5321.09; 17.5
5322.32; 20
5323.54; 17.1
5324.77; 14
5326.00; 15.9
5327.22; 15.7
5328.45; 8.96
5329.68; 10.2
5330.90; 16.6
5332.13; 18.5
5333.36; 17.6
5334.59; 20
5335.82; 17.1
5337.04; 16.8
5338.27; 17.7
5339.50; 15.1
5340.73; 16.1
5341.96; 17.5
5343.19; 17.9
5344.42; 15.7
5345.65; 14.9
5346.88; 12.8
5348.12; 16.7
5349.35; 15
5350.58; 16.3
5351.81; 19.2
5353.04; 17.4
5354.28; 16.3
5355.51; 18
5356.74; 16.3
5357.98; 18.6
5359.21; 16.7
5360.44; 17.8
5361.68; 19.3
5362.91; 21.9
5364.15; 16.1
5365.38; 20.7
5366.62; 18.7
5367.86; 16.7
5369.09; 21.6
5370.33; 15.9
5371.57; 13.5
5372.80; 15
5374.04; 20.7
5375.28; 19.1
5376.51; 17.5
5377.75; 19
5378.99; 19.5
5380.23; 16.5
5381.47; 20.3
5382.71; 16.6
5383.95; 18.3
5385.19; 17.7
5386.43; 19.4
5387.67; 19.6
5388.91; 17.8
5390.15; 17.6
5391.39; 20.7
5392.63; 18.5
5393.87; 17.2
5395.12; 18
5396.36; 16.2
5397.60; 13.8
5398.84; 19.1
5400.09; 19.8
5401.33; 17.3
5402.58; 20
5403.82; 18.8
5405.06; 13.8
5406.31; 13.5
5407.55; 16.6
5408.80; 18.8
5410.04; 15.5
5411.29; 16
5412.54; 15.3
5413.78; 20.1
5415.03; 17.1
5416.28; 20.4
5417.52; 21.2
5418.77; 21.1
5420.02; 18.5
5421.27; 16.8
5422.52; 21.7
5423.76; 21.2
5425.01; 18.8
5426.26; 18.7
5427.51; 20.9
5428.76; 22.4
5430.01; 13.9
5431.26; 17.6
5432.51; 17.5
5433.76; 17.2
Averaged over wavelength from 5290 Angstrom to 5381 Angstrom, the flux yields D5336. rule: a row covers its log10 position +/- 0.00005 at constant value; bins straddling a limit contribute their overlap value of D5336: 16.9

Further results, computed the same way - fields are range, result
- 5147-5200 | 10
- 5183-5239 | 12.7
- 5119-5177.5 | 10.5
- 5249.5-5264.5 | 14.9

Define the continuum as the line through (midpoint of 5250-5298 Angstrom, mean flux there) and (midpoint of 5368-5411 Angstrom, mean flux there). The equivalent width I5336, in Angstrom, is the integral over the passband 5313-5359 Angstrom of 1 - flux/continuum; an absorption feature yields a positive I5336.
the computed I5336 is -0.3 Angstrom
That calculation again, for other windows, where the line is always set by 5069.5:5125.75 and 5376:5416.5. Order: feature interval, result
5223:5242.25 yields -2.7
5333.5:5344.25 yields -0.6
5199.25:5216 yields 1.8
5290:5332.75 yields -2.3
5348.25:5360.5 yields -0.3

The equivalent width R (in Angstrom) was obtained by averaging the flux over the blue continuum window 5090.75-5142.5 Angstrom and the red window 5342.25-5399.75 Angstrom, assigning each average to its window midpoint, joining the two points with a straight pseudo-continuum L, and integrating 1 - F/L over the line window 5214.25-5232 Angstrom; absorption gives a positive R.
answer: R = -1.8 Angstrom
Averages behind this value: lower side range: 10.5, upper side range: 17.7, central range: 14.8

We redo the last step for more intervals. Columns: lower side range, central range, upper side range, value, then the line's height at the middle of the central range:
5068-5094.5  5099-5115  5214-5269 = 1.9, 10.7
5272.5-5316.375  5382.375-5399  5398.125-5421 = -0.2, 17.7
